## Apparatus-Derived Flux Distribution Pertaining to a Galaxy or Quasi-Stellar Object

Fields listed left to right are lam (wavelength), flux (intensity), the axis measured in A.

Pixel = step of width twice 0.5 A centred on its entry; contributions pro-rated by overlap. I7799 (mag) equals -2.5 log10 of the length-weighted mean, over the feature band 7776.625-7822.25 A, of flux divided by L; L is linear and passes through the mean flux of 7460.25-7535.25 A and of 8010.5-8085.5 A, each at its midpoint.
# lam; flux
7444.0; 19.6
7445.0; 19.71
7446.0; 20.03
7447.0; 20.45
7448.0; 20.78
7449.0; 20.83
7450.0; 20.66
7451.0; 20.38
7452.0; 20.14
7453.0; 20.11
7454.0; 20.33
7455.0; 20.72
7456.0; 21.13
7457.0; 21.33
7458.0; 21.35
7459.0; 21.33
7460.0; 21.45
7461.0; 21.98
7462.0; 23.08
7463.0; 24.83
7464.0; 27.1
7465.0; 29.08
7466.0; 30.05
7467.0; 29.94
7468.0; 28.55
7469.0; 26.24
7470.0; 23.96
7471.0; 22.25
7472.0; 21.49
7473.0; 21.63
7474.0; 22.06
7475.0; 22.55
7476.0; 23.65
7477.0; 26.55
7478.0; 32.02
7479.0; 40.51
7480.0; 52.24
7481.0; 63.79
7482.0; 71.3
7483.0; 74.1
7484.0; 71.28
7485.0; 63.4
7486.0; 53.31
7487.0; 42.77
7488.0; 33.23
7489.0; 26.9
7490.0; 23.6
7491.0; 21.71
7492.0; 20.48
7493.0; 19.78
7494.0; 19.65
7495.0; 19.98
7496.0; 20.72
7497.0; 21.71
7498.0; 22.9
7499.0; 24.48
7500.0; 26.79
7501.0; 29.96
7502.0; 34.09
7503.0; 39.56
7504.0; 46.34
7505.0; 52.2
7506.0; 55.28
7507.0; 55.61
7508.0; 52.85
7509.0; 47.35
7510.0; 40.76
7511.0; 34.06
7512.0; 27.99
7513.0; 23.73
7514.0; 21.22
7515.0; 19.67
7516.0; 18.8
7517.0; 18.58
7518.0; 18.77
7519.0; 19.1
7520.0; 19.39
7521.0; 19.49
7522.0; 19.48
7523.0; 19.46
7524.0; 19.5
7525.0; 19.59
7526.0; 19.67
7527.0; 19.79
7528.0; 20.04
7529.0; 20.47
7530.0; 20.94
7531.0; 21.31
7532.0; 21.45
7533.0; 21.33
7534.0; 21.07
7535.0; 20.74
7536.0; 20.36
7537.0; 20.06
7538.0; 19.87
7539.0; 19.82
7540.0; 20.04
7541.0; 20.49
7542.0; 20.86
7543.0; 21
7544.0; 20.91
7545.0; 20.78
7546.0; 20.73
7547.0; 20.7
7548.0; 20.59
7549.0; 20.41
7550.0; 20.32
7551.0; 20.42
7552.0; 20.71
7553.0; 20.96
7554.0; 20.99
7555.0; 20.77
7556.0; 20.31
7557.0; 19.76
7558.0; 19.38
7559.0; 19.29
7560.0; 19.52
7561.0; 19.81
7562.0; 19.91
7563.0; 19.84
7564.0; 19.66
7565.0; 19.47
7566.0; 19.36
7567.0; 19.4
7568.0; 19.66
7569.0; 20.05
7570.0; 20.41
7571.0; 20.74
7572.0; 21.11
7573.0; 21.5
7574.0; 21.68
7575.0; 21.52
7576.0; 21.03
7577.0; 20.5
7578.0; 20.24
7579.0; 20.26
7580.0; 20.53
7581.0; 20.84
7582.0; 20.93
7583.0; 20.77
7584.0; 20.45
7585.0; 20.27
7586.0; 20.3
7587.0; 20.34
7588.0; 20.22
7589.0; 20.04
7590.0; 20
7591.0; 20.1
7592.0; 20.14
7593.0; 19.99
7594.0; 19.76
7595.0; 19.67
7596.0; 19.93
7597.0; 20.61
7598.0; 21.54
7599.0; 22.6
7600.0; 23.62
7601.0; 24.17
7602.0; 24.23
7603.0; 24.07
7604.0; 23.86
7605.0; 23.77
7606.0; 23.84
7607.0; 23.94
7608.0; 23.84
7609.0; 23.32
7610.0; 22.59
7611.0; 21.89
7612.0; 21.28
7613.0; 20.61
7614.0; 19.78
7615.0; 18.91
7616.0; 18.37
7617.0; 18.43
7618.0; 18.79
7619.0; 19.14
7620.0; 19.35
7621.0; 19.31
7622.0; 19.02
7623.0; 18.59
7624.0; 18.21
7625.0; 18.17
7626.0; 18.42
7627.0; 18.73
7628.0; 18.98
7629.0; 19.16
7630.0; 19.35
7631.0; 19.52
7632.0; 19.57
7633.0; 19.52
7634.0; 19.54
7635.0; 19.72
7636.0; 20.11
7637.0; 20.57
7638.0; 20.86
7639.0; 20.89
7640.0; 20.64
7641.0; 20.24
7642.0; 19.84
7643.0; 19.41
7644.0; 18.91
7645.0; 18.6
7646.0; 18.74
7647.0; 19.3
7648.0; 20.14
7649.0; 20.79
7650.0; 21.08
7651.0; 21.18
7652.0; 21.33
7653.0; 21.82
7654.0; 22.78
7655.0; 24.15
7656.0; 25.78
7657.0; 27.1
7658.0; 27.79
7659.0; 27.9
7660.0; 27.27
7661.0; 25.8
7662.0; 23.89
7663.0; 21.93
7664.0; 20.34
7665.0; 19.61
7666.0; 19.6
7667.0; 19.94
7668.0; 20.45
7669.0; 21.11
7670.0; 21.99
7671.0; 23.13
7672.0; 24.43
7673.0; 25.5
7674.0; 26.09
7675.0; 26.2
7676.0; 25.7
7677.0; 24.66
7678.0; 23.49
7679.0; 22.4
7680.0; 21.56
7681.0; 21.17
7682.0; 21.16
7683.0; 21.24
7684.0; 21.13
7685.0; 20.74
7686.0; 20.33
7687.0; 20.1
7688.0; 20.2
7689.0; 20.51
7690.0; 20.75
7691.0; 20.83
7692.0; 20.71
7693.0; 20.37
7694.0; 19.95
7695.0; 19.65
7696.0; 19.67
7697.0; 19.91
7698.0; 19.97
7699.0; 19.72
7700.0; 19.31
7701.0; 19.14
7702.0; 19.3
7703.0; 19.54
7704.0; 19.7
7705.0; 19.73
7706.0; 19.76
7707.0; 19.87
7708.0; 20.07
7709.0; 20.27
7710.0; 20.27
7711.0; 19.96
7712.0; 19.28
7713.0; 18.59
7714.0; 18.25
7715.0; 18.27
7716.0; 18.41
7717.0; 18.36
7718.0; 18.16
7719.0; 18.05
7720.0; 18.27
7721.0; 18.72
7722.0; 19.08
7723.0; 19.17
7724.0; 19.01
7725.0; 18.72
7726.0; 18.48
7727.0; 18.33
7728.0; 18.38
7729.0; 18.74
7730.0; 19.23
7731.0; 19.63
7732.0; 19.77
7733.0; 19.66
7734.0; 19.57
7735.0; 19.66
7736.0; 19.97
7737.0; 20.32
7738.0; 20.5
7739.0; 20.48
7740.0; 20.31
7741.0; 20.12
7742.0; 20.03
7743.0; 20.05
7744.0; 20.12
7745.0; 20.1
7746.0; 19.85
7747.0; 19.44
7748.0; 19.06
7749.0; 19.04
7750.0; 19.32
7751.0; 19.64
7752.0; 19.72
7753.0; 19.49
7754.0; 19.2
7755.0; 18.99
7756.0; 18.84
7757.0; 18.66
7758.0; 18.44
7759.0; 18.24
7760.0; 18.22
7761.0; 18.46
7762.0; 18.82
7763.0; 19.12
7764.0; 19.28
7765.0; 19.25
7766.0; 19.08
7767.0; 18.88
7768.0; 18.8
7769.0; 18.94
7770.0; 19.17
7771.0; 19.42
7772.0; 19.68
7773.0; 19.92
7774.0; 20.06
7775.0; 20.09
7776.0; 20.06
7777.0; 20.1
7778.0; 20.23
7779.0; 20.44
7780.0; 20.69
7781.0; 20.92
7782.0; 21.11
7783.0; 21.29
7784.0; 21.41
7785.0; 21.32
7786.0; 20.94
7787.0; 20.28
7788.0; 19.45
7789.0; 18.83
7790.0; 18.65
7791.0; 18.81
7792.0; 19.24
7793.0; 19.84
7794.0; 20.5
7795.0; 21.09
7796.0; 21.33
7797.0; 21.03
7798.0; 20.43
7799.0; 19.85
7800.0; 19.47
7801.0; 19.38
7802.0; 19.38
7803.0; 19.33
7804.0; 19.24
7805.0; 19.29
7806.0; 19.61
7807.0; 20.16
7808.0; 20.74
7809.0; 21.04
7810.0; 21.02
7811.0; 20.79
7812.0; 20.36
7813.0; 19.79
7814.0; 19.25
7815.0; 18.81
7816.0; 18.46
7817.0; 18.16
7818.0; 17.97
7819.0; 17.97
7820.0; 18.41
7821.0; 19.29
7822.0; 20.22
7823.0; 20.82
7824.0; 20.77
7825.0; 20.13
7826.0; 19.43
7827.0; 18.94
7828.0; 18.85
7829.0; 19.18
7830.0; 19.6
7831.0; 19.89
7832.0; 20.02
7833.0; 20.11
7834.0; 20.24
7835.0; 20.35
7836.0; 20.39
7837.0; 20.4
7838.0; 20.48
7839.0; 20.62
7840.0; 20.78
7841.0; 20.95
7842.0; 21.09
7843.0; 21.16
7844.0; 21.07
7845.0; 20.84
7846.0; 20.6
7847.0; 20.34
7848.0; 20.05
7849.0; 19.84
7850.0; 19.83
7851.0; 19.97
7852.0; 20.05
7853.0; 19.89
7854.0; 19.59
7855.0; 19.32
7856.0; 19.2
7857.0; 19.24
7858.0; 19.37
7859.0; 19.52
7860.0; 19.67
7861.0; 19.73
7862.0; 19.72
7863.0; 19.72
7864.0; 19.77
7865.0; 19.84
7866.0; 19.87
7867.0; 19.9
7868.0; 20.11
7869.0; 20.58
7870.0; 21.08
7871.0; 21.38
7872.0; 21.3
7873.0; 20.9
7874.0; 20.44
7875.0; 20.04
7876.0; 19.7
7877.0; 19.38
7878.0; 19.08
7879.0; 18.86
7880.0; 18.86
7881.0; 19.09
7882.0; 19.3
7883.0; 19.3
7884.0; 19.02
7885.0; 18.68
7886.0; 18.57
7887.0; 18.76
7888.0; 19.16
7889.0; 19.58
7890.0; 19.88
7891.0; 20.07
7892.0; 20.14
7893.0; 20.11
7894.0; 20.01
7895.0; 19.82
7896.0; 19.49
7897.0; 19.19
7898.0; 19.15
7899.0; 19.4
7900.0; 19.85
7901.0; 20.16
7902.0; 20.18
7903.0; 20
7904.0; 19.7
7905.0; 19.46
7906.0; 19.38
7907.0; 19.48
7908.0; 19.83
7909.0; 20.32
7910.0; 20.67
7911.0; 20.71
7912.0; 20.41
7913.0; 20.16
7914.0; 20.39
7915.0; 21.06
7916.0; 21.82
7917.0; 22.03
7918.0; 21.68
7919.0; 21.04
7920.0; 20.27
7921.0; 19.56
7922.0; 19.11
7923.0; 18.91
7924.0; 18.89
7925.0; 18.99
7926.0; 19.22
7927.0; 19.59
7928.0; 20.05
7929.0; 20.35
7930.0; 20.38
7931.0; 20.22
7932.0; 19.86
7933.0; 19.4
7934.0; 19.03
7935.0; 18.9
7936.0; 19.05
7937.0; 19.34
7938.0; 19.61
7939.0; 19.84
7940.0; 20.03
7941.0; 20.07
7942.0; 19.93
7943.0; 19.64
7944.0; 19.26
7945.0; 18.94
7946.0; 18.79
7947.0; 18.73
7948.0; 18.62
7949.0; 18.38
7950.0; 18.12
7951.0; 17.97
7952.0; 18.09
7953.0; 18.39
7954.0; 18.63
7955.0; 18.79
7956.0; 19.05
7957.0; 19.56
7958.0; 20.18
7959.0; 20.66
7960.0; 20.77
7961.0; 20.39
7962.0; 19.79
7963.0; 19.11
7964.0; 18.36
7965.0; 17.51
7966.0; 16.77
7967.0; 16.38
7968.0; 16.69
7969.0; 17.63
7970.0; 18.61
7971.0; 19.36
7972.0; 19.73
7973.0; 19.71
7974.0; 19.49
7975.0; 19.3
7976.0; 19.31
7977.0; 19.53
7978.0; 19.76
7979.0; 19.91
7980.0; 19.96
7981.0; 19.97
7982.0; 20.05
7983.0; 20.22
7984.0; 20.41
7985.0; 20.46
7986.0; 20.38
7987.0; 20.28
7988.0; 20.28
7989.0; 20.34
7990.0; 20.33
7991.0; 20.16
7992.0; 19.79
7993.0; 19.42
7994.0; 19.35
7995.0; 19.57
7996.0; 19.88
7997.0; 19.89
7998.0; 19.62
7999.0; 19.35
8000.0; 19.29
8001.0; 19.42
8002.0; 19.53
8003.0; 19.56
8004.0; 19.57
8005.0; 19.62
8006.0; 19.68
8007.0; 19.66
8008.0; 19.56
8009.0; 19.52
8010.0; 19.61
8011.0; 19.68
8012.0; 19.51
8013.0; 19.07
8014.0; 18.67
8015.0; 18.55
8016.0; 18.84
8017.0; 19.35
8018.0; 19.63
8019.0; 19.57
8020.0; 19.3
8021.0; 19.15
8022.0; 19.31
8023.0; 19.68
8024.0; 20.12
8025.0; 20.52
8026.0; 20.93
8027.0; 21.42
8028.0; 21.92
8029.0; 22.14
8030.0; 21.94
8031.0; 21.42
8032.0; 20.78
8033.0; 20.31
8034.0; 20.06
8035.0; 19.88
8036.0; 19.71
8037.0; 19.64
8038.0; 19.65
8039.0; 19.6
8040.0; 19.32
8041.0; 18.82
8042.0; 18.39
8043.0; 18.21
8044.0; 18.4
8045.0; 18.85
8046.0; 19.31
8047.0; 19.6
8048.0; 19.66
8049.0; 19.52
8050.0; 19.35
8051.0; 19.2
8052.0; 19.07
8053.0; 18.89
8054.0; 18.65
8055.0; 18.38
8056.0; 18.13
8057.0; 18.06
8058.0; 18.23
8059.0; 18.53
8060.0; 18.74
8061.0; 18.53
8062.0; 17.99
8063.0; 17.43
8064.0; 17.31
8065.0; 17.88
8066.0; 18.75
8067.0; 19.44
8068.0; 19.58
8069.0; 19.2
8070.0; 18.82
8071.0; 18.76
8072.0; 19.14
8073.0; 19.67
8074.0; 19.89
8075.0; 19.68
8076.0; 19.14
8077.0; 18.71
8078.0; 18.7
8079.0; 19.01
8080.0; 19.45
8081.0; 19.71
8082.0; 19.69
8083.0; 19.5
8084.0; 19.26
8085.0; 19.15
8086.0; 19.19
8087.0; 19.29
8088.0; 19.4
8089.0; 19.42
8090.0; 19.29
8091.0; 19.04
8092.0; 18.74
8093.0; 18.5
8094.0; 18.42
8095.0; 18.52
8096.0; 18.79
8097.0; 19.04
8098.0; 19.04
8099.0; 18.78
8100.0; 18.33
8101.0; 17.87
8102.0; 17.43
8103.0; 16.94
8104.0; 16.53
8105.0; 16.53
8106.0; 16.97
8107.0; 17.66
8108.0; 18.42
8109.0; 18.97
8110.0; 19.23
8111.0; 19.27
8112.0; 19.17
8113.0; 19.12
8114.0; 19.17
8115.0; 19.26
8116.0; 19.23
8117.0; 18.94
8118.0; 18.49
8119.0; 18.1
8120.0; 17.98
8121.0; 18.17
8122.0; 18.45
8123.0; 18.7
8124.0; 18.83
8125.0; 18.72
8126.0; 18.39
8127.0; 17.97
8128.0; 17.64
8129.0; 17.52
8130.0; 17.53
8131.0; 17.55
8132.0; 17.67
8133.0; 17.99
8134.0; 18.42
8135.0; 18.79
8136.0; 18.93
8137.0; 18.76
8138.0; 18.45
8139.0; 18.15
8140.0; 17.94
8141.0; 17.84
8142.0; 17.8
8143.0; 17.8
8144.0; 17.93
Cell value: 0.22 mag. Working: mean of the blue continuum 30.3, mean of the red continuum 19.3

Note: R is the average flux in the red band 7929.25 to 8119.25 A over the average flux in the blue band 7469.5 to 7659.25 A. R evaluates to 0.8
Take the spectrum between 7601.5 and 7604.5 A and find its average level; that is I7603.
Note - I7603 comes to 24.1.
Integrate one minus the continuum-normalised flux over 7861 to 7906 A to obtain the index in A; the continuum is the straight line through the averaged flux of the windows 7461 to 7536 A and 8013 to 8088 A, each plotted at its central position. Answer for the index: 5.8 A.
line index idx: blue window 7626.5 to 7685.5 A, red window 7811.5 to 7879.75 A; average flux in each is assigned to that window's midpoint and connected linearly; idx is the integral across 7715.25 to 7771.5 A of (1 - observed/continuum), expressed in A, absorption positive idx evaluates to 4.61 A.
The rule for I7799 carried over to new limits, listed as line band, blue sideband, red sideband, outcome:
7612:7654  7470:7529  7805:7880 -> 0.353 mag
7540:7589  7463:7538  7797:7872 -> 0.352 mag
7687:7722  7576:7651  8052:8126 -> 0.033 mag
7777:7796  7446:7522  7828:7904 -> 0.089 mag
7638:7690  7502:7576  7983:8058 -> 0.026 mag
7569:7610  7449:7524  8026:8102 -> 0.304 mag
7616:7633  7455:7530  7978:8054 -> 0.411 mag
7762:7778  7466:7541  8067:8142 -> 0.267 mag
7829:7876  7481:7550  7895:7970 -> 0.057 mag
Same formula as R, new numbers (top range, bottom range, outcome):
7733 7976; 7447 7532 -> 0.68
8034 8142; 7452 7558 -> 0.68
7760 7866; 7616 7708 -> 0.95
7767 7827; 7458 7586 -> 0.76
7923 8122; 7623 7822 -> 0.95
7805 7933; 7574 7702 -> 0.94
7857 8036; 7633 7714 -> 0.92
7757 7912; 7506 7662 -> 0.91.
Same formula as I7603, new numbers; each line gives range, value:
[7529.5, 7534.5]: 21.2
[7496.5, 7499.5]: 23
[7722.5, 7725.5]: 19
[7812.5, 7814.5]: 19.5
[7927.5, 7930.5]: 20.3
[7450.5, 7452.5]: 20.3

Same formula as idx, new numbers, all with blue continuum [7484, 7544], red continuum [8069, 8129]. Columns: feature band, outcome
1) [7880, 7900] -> 2.24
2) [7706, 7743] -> 7.66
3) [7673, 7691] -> 1.96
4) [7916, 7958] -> 3.35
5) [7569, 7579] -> 2.15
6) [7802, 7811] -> 1.19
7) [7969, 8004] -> 1.13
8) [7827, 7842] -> 1.69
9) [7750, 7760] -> 2.04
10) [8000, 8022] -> 0.72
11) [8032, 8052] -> 0.20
